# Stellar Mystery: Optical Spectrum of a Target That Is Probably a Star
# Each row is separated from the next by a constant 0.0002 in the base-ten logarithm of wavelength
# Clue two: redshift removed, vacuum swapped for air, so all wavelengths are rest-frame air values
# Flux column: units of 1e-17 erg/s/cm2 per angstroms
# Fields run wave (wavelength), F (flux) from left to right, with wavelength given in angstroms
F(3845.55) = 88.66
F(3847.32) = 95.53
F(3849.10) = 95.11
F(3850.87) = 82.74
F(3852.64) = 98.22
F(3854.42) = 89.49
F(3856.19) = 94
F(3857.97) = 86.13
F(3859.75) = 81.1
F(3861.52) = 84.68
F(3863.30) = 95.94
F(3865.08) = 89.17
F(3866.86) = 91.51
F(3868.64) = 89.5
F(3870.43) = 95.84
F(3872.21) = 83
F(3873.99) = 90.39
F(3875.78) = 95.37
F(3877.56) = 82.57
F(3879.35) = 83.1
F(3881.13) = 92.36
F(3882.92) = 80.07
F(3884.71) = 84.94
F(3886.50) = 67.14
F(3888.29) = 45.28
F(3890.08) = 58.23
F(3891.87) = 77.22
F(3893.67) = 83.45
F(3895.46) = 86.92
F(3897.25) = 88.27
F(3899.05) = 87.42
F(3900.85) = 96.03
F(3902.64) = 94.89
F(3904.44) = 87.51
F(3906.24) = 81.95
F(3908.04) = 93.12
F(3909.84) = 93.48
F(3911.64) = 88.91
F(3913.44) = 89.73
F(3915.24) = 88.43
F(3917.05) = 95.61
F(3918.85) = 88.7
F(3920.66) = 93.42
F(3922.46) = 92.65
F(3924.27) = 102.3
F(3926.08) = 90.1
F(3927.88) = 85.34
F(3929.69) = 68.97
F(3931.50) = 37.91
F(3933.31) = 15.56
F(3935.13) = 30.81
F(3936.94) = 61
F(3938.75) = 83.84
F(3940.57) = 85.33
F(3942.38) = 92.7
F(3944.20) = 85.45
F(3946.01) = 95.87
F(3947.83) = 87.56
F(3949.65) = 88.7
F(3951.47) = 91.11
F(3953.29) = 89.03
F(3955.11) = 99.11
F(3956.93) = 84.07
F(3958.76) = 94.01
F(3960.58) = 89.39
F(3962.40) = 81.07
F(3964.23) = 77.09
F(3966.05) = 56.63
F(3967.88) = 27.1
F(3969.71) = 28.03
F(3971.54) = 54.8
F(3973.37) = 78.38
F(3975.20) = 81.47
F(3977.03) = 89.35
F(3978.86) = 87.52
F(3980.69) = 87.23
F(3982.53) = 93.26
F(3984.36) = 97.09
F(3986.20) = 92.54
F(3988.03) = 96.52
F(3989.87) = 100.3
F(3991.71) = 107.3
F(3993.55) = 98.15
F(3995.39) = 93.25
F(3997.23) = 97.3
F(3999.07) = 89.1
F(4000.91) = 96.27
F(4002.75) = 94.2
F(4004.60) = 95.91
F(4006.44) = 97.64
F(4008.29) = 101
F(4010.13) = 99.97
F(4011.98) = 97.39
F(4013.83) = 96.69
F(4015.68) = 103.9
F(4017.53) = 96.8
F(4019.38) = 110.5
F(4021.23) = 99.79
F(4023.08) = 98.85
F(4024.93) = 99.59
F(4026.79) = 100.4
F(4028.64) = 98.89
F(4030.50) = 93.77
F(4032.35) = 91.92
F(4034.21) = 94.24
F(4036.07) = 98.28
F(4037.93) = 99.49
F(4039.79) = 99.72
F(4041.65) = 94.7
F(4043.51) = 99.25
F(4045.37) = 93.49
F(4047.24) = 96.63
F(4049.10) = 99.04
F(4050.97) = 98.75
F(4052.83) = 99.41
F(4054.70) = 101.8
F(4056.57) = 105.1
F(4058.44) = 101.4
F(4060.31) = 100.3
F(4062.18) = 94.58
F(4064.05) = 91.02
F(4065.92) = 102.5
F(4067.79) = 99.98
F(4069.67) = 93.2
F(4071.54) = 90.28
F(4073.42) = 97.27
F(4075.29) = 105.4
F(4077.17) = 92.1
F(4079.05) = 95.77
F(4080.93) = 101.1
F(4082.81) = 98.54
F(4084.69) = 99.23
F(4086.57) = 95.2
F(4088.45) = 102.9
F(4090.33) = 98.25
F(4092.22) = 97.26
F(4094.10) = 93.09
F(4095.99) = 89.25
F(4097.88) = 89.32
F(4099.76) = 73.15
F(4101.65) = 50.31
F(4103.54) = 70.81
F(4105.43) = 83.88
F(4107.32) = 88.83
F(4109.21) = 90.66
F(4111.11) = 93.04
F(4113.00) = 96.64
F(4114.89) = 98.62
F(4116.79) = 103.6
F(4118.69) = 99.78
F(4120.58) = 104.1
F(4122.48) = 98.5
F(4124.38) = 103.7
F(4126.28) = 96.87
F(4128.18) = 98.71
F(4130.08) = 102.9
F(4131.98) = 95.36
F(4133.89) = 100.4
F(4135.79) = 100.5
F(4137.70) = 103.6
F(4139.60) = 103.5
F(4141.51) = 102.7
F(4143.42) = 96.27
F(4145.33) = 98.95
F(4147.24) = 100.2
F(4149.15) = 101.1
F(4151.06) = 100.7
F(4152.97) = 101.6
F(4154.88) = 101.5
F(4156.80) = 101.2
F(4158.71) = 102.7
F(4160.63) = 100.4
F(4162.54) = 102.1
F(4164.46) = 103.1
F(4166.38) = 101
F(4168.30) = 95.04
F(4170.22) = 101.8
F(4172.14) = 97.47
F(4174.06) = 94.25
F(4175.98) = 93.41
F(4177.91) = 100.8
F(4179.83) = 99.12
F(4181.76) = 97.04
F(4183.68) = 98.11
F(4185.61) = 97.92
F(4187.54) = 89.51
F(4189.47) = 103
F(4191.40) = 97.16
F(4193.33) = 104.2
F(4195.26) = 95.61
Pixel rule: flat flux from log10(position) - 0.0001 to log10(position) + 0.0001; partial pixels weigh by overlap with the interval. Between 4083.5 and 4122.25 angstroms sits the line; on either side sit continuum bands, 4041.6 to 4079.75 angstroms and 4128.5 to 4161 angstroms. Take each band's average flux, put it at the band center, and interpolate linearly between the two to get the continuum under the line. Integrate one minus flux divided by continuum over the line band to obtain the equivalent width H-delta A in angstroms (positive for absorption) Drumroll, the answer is 3.20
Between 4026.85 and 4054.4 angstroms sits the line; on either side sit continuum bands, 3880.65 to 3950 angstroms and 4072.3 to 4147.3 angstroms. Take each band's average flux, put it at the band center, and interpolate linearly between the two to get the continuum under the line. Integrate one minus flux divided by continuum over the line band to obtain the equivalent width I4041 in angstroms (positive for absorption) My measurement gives -2.2 angstroms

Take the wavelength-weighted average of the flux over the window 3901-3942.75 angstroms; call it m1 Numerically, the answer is 80.2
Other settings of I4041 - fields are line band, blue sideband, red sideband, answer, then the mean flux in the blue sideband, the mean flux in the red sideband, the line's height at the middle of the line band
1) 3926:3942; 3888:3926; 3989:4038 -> 5.0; 87.1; 98.2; 89.9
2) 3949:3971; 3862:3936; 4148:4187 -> 2.8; 82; 99.4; 86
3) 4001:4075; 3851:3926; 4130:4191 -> -3.4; 87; 99.5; 93.9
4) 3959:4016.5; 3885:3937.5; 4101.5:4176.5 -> -1.2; 78.5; 97.5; 84.9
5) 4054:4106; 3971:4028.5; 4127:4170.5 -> 2.5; 94.9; 101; 98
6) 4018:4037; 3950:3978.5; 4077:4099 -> -2.8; 75.2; 96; 85.8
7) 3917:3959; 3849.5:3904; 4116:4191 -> 3.9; 85.3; 99.8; 88.5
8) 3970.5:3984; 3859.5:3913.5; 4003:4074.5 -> 1.6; 85.1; 98.2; 92.9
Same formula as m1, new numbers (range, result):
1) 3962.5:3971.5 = 51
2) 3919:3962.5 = 80.4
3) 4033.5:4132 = 95.4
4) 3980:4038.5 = 97.4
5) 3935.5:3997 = 83.2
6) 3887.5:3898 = 73.3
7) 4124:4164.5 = 101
